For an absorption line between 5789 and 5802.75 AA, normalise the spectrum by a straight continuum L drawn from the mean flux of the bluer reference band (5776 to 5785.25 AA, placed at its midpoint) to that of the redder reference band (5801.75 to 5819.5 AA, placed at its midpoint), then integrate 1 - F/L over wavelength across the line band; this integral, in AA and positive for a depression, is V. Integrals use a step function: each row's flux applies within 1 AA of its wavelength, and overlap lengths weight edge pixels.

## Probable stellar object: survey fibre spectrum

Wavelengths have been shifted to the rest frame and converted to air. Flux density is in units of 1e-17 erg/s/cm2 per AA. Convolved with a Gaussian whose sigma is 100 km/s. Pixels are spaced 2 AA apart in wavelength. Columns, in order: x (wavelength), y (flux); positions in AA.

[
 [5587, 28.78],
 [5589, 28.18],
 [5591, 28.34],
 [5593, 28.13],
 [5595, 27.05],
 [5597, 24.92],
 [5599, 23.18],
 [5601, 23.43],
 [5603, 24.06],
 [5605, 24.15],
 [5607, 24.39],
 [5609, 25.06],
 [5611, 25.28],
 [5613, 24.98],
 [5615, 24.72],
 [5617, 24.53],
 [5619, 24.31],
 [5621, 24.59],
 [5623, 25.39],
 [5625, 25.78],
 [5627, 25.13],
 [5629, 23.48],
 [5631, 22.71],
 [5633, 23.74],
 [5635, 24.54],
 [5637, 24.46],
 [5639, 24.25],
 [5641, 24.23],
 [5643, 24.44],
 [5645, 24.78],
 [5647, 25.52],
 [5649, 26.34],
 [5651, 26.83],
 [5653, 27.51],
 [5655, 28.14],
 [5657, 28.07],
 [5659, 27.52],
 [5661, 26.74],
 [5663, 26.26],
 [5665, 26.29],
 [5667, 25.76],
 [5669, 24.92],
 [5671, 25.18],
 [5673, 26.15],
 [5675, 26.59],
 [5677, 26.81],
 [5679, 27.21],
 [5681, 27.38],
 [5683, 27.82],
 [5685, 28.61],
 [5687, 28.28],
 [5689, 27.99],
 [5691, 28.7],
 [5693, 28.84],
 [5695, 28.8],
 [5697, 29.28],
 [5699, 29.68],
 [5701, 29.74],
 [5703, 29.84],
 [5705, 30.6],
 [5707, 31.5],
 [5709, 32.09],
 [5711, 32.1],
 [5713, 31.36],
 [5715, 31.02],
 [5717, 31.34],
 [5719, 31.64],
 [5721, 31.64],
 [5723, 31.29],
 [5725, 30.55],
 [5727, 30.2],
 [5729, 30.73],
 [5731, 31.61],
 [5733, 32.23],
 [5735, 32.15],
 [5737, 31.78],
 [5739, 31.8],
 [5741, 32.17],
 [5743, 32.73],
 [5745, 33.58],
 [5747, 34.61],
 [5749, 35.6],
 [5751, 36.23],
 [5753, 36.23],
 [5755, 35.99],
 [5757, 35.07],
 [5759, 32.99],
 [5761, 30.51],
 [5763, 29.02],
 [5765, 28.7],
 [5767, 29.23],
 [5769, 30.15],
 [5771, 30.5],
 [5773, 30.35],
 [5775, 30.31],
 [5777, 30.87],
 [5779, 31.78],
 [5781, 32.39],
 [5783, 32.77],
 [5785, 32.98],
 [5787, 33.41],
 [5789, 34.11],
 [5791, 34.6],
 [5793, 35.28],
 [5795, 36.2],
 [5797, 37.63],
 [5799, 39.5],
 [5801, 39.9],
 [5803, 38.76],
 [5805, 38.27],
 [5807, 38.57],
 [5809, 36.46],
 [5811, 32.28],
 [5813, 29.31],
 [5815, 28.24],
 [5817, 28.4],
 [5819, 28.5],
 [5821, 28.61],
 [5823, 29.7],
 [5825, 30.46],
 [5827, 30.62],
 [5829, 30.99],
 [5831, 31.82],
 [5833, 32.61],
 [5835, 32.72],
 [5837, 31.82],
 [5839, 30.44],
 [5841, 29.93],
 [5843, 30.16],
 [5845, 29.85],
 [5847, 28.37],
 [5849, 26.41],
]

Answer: -1.8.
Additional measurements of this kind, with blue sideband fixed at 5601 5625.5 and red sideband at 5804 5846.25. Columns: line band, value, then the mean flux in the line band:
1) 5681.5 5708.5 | -1.9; 29.2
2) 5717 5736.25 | -2.1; 31.3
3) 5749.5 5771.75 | -2.3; 32.3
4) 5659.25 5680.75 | 0.2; 26.3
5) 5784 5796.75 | -1.8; 34.6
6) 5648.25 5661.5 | -0.7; 27.3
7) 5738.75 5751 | -2.1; 33.7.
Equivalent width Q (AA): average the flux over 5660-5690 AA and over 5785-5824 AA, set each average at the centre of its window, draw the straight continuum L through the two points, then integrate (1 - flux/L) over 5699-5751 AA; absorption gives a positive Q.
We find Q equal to -3.9 AA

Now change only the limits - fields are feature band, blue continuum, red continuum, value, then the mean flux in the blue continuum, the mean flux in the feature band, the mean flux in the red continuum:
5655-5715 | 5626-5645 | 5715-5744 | -0.6 AA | 24.1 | 28.3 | 31.5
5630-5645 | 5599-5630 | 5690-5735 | 1.1 AA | 24.6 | 24.1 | 30.7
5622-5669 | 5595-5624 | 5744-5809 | 1.9 AA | 24.6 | 25.5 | 34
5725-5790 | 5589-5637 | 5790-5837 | -2.6 AA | 24.9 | 32.2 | 33.4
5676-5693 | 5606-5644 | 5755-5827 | -0.3 AA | 24.5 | 27.9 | 32.8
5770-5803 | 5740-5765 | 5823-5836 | -1.5 AA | 33.5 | 34.1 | 31.4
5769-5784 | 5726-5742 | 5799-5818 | 1.0 AA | 31.6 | 31.2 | 34.7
